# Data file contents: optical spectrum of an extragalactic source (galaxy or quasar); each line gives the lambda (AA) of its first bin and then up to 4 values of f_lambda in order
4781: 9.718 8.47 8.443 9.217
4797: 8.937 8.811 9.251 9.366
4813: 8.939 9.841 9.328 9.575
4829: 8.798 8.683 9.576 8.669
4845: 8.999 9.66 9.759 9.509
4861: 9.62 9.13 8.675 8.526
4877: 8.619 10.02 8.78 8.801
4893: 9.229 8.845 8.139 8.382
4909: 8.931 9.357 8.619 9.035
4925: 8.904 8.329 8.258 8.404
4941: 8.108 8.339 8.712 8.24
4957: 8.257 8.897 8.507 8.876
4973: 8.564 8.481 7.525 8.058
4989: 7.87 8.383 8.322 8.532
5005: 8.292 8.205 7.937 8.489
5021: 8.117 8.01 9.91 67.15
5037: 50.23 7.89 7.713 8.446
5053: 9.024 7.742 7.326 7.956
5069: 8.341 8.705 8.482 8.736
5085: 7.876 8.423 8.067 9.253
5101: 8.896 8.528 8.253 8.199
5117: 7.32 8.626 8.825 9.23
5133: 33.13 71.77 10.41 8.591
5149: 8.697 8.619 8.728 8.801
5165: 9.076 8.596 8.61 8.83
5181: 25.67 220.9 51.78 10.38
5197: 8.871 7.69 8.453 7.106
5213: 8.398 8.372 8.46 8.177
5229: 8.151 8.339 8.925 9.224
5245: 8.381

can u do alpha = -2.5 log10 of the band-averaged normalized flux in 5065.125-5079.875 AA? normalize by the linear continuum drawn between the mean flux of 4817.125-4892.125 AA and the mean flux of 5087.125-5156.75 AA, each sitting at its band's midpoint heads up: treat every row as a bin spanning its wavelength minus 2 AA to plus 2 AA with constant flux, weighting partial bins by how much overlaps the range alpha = 0.46 mag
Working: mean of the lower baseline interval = 9.17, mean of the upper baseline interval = 13.7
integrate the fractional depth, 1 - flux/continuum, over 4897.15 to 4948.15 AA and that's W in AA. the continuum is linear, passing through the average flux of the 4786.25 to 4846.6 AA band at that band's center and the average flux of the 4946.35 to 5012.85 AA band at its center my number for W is 0.1 AA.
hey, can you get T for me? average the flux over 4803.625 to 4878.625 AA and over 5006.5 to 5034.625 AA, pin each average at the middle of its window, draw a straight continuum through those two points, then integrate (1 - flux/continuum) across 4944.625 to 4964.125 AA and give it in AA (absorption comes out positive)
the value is 7.2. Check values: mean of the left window 9.19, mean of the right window 16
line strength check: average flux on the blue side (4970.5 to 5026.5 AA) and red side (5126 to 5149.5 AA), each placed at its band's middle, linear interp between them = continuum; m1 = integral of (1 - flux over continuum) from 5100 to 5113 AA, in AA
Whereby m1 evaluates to 7.6 AA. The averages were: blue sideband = 8.21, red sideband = 24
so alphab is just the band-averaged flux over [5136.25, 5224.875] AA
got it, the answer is 22.9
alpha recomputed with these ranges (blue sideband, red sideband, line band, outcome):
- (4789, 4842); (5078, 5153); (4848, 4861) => 0.00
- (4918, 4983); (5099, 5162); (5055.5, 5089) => 0.45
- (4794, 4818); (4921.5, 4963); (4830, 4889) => -0.03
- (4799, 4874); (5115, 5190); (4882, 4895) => 0.33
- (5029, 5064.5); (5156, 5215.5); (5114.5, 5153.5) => 0.34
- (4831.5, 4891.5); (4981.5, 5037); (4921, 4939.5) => 0.32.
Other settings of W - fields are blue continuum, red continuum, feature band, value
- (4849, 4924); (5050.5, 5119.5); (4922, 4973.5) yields 1.7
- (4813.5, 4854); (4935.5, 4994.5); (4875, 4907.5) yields 0.0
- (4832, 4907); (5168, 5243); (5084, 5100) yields 8.6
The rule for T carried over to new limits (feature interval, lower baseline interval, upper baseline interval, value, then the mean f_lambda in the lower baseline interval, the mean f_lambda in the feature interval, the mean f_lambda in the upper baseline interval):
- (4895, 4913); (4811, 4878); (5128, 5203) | 5.7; 9.18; 8.66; 28.1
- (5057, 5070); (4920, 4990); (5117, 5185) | 6.4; 8.41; 7.82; 21.2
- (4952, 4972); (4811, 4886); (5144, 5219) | 7.7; 9.2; 8.57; 23.1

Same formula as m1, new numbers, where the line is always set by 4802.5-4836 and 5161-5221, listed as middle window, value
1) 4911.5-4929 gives 6.4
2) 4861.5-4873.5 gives 2.7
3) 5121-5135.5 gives 3.7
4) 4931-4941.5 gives 4.6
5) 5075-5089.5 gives 8.9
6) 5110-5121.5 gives 7.5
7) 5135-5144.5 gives -4.6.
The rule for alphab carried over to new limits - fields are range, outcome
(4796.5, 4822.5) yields 9.22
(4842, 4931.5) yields 8.99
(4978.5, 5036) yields 13.1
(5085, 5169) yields 12.8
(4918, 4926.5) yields 8.93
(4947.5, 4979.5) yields 8.55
